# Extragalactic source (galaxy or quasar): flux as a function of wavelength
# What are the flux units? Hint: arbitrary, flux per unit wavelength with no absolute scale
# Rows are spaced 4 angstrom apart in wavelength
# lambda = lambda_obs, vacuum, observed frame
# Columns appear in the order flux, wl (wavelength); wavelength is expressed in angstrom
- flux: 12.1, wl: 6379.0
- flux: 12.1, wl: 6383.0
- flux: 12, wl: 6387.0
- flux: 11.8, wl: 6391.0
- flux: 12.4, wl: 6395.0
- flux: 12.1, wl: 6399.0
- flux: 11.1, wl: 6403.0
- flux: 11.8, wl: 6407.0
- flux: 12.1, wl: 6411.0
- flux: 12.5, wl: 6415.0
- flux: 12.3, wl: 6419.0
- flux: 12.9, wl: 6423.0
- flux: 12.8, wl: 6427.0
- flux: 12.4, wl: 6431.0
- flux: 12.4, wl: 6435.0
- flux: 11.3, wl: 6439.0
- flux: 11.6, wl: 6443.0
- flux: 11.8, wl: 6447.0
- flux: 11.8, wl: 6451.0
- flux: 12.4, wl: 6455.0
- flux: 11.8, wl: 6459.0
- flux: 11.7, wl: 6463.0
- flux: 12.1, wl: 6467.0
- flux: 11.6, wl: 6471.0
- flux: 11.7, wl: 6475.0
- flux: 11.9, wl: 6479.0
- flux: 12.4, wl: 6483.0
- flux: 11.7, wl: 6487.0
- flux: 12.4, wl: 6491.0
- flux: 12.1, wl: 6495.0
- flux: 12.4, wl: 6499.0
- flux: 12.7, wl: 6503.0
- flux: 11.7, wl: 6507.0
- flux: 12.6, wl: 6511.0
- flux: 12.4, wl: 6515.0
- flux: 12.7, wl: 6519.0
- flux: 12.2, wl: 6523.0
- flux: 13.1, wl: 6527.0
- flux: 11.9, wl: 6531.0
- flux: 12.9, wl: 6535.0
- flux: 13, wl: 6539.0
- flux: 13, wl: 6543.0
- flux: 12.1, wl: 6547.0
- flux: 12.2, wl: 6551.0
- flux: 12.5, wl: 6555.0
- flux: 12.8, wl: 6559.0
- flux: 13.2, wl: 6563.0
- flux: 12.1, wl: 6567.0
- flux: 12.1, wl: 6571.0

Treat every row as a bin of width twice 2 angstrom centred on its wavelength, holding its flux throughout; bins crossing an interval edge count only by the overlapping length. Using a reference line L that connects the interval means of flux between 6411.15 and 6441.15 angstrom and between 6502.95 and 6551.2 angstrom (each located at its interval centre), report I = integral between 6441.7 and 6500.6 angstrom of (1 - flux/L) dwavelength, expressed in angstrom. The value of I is 2.2 angstrom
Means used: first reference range 12.4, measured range 12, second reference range 12.5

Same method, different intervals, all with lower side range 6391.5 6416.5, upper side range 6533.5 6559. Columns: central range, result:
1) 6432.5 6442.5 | 0.2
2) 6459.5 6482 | 0.8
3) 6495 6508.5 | 0.2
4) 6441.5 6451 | 0.3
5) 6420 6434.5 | -0.7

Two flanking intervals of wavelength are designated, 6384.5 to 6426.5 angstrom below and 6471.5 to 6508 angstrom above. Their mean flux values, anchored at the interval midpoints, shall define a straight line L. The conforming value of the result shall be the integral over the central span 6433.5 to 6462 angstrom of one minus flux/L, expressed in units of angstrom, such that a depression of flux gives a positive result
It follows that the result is 0.6 angstrom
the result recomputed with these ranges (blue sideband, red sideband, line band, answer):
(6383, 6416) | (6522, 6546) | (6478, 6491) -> 0.36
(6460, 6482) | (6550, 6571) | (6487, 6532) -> -0.86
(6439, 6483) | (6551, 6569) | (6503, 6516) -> -0.08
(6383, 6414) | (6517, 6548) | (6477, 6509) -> 0.67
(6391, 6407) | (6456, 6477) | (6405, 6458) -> -1.45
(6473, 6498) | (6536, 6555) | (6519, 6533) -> -0.04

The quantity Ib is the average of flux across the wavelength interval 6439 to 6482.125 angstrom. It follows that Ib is 11.8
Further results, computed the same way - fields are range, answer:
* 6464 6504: 12.1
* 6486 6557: 12.4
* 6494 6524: 12.4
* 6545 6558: 12.3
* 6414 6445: 12.3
